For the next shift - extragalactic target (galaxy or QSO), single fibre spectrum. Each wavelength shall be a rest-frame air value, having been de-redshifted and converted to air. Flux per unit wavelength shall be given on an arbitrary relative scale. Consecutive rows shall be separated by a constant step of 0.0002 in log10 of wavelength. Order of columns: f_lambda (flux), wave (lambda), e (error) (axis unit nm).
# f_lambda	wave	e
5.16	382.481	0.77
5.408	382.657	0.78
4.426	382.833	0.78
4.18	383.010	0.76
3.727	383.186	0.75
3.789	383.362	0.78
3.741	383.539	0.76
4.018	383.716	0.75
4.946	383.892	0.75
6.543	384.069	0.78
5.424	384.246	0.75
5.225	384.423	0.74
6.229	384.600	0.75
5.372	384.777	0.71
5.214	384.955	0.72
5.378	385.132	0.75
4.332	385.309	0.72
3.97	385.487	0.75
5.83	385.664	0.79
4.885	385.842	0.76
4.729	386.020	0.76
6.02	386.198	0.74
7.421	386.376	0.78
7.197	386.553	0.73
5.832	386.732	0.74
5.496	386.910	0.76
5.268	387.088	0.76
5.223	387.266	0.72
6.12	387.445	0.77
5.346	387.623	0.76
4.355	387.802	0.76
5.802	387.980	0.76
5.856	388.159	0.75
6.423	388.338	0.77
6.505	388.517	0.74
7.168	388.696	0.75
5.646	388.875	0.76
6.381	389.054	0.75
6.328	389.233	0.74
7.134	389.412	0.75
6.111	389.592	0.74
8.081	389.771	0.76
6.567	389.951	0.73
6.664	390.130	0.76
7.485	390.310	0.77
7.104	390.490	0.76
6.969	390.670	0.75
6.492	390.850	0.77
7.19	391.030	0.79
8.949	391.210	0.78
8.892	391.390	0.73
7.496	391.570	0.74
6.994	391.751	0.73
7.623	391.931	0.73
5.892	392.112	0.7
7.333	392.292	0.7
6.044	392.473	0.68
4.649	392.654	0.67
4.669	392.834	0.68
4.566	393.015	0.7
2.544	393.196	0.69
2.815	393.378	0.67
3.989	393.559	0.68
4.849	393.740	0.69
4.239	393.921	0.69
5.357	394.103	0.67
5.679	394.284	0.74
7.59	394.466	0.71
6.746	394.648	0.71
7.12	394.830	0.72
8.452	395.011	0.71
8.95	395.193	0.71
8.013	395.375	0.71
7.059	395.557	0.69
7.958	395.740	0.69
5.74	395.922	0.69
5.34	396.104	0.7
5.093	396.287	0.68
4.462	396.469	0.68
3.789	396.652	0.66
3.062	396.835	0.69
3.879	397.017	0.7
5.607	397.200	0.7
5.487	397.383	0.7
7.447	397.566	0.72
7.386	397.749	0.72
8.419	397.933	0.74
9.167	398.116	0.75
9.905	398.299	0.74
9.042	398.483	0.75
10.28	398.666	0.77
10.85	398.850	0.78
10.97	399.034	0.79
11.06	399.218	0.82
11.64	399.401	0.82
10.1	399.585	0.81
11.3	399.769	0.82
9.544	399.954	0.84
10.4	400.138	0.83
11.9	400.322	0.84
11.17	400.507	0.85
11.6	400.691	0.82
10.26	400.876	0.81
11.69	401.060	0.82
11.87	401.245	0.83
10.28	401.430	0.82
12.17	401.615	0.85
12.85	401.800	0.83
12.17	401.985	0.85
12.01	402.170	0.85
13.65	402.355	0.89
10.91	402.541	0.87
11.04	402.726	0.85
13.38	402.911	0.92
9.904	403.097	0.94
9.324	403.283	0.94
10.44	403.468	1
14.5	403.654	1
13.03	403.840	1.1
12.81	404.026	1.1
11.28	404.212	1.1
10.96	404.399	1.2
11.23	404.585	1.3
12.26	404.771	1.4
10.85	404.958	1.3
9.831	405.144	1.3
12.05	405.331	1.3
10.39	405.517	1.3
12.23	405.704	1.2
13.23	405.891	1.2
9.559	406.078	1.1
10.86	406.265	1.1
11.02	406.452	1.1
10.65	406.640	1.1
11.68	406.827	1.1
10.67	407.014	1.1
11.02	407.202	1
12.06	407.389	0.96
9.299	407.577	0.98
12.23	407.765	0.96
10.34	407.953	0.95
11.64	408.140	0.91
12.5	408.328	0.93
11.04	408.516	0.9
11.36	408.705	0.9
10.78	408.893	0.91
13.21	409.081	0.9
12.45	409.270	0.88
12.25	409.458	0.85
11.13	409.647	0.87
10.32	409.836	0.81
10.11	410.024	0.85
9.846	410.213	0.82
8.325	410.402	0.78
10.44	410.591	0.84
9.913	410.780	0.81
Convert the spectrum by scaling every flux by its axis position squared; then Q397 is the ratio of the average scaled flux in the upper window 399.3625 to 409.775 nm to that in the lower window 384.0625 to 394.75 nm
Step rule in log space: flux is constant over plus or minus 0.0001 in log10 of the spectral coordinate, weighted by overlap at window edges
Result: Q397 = 2.07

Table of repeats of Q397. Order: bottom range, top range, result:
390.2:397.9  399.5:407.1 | 1.95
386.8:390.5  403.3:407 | 2.00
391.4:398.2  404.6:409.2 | 1.99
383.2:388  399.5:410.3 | 2.37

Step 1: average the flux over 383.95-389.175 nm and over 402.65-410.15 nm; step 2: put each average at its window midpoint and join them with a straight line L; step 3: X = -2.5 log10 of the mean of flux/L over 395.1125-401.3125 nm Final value 0.07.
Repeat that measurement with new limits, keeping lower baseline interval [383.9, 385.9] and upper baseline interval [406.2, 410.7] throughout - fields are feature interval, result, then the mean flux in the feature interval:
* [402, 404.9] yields -0.20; 11.8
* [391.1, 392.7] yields -0.03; 7.16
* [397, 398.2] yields 0.21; 6.93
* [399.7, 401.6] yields -0.20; 11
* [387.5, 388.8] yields 0.03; 5.93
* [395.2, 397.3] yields 0.39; 5.59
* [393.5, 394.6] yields 0.37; 5.38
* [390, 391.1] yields -0.05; 6.96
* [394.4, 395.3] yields -0.01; 7.78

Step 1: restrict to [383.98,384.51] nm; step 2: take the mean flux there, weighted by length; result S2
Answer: 5.73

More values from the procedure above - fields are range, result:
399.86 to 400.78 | 10.9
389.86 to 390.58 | 6.95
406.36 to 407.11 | 11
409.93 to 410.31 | 9.97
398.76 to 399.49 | 11.1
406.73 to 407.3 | 11.1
